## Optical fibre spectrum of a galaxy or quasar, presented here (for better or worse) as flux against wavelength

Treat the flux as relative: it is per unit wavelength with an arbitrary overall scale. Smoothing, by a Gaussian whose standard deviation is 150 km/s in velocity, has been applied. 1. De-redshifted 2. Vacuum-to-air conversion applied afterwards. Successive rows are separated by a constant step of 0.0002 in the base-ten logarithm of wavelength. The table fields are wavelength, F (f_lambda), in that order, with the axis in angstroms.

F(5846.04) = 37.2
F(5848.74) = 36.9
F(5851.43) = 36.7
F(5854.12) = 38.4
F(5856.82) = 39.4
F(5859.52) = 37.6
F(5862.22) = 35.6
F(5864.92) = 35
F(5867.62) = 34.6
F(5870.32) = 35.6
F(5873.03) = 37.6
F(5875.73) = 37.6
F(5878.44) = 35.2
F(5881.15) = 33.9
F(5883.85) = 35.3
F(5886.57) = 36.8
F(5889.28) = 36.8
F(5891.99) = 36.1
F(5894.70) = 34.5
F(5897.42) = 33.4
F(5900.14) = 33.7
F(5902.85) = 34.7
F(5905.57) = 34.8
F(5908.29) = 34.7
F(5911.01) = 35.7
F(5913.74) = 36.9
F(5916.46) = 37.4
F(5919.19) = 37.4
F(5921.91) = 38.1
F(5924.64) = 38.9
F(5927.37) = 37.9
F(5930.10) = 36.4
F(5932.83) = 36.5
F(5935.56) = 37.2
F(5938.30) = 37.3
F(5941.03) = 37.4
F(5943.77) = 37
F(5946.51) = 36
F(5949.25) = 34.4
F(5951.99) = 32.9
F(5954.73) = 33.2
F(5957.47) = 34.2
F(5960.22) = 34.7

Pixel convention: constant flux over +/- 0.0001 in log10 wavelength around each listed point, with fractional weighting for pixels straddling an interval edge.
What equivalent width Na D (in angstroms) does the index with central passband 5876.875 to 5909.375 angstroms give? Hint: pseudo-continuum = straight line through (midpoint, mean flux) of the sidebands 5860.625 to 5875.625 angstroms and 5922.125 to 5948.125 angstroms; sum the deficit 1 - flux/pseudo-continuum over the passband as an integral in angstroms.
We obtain 1.2 angstroms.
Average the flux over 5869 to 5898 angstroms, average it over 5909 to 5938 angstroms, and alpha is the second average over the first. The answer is 1.04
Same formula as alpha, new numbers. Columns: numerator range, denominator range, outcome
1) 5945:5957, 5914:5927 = 0.90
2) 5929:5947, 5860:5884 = 1.03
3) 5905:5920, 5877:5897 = 1.02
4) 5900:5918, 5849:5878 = 0.97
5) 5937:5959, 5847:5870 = 0.96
